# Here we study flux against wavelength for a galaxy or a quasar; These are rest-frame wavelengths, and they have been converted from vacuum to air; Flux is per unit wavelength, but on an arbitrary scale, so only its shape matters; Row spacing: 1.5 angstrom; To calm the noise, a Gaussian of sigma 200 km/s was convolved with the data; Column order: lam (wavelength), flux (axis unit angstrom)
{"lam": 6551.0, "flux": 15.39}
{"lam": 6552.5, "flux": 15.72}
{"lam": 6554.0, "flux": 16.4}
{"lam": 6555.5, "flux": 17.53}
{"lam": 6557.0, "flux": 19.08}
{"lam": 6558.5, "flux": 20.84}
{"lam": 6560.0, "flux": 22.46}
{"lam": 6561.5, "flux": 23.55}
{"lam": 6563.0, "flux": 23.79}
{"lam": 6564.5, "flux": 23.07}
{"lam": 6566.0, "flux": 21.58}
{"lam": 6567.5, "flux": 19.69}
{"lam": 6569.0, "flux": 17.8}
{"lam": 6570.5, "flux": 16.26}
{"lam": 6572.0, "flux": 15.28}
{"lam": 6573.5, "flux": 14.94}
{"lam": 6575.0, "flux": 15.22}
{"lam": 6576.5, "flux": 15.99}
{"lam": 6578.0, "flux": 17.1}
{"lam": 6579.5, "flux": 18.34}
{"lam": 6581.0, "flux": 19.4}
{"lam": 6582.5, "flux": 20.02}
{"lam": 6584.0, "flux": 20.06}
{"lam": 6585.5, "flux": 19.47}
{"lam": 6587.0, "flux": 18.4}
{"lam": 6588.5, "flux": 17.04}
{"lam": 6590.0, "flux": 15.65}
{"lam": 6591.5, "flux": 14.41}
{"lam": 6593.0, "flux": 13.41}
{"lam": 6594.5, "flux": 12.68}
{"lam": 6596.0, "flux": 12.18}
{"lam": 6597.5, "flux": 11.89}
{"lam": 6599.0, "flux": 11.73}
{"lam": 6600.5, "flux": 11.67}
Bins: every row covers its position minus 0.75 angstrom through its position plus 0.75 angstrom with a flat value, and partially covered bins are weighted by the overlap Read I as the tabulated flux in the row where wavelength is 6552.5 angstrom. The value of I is 15.72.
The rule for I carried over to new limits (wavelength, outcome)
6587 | 18.4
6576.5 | 15.99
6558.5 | 20.84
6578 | 17.1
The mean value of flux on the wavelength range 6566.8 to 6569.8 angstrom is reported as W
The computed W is 18.7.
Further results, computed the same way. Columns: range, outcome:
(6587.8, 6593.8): 15.1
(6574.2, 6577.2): 15.6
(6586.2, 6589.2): 17.8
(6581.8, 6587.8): 19.5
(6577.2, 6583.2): 18.7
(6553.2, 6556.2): 16.9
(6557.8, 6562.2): 22.3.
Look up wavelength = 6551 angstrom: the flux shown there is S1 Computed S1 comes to 15.39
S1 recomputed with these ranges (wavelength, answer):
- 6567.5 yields 19.69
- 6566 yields 21.58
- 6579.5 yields 18.34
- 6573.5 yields 14.94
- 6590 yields 15.65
